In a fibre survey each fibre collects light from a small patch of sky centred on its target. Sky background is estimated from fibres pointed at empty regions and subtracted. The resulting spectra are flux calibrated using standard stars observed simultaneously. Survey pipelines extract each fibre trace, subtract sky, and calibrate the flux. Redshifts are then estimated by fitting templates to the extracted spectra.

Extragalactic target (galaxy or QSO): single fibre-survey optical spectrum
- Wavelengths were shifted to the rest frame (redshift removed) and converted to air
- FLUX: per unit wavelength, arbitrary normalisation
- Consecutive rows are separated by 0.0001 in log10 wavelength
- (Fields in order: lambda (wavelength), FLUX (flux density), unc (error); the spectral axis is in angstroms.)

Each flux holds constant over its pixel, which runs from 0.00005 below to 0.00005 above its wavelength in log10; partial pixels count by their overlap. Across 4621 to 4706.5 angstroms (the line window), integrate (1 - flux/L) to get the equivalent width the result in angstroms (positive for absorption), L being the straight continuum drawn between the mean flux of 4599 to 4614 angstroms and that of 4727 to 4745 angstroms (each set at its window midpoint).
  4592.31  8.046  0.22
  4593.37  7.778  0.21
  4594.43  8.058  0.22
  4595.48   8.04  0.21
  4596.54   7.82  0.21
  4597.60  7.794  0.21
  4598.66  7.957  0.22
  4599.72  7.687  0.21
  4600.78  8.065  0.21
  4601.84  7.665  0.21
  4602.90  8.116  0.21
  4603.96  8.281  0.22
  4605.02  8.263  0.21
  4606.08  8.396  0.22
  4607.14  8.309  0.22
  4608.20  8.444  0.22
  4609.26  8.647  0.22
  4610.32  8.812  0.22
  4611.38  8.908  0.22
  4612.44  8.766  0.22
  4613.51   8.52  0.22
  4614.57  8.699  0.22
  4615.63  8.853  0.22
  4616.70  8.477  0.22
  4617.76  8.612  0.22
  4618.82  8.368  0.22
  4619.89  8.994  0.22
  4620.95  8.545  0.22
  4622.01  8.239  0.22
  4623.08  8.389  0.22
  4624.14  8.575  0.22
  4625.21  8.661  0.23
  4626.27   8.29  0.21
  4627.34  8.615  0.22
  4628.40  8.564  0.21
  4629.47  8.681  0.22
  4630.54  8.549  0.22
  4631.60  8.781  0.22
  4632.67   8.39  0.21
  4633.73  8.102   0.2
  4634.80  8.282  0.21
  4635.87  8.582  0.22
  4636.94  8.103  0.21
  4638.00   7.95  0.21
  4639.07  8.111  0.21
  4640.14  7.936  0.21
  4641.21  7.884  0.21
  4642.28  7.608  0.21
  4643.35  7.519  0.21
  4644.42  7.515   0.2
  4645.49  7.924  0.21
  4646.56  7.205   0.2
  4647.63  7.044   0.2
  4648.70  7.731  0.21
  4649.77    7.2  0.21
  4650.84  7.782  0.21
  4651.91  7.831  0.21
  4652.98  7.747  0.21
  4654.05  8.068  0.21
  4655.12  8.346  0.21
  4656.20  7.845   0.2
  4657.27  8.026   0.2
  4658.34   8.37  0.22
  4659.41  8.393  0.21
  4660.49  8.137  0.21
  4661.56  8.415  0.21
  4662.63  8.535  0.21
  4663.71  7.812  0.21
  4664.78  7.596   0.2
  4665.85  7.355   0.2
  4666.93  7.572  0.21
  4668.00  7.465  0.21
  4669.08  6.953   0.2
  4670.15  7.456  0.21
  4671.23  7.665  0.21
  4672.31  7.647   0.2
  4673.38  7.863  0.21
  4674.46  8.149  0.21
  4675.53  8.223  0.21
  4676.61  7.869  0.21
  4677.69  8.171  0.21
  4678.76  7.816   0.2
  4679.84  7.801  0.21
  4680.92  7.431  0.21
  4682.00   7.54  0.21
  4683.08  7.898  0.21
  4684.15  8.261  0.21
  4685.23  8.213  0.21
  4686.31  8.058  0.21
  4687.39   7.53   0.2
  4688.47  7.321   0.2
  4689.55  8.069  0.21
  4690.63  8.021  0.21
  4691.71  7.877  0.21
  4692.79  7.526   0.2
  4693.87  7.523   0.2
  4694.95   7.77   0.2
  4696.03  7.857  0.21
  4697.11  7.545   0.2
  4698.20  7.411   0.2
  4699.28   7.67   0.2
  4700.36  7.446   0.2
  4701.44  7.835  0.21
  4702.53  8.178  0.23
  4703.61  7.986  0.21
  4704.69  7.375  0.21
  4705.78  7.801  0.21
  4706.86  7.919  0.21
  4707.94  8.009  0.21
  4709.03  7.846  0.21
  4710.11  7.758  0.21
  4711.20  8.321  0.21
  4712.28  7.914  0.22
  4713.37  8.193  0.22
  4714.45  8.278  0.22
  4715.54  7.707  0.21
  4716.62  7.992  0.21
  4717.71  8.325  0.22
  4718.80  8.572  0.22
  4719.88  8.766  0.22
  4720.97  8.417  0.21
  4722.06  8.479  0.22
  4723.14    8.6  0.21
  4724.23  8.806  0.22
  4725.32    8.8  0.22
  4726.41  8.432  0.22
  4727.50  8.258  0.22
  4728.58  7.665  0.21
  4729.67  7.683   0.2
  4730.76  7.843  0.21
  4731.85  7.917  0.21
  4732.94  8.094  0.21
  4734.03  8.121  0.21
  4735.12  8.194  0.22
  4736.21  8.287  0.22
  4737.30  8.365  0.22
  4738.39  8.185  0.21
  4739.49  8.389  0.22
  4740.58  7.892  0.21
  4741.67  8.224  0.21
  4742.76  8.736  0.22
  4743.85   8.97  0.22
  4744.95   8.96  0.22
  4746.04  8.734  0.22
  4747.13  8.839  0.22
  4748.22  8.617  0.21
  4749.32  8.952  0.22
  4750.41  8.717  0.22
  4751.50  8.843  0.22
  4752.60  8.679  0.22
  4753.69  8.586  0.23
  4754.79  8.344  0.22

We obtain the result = 3.7 angstroms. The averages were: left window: 8.34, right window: 8.2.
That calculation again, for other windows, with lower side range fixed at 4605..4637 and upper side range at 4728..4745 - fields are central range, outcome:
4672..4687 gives 0.79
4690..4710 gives 1.32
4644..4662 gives 1.25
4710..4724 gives -0.05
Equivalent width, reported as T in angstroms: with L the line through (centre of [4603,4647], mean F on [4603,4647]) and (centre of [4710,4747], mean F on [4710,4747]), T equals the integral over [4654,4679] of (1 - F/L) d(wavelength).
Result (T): 1.3 angstroms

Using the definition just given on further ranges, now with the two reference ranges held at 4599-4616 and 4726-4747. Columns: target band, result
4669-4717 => 2.8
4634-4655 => 1.4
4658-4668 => 0.4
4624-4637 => -0.2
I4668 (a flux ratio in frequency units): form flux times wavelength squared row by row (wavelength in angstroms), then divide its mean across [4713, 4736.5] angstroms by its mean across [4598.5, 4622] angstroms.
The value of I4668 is 1.0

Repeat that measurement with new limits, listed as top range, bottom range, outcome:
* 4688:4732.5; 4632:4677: 1.04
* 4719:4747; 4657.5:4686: 1.09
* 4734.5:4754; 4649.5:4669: 1.12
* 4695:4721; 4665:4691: 1.04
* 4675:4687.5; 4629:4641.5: 0.97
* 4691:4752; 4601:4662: 1.03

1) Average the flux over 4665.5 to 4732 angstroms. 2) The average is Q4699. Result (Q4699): 7.92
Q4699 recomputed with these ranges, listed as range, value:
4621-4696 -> 7.95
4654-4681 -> 7.89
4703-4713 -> 7.89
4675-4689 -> 7.85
